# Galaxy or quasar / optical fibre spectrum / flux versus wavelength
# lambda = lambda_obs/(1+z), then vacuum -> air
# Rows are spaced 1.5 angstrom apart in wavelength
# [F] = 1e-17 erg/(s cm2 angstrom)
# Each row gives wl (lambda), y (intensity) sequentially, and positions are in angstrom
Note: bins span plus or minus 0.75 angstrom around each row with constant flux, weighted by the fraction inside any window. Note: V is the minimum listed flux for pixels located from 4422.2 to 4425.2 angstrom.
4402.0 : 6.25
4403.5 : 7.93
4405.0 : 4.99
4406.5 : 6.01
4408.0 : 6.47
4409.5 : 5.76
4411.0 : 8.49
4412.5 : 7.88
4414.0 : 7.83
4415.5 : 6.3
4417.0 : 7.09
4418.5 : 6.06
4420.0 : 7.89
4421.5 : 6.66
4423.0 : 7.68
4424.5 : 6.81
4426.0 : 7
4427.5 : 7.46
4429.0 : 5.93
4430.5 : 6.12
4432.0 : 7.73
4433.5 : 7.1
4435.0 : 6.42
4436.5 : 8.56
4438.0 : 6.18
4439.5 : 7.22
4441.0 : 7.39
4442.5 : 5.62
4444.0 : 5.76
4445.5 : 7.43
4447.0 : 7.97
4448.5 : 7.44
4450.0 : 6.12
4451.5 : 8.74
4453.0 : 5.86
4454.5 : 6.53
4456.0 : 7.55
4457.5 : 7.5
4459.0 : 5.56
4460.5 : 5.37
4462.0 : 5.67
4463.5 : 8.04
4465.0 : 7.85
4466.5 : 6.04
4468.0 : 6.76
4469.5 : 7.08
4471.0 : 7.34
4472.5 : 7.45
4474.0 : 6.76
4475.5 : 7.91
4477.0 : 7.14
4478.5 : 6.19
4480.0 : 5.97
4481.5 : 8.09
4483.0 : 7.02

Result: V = 6.81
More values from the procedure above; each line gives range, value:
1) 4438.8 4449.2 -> 5.62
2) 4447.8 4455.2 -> 5.86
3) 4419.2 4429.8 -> 5.93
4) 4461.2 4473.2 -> 5.67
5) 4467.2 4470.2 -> 6.76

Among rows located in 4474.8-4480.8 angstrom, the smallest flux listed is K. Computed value 5.97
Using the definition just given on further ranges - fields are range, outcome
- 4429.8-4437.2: 6.12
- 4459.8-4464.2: 5.37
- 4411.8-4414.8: 7.83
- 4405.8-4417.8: 5.76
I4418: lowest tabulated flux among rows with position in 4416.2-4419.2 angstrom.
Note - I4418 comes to 6.06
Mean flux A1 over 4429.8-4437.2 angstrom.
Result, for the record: 7.18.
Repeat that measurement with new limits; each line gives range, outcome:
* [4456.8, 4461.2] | 6.14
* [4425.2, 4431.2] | 6.63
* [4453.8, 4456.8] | 7.06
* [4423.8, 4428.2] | 7.09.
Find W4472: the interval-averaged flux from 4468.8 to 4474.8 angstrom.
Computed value 7.16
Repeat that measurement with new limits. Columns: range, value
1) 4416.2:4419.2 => 6.58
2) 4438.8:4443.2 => 6.75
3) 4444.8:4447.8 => 7.7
